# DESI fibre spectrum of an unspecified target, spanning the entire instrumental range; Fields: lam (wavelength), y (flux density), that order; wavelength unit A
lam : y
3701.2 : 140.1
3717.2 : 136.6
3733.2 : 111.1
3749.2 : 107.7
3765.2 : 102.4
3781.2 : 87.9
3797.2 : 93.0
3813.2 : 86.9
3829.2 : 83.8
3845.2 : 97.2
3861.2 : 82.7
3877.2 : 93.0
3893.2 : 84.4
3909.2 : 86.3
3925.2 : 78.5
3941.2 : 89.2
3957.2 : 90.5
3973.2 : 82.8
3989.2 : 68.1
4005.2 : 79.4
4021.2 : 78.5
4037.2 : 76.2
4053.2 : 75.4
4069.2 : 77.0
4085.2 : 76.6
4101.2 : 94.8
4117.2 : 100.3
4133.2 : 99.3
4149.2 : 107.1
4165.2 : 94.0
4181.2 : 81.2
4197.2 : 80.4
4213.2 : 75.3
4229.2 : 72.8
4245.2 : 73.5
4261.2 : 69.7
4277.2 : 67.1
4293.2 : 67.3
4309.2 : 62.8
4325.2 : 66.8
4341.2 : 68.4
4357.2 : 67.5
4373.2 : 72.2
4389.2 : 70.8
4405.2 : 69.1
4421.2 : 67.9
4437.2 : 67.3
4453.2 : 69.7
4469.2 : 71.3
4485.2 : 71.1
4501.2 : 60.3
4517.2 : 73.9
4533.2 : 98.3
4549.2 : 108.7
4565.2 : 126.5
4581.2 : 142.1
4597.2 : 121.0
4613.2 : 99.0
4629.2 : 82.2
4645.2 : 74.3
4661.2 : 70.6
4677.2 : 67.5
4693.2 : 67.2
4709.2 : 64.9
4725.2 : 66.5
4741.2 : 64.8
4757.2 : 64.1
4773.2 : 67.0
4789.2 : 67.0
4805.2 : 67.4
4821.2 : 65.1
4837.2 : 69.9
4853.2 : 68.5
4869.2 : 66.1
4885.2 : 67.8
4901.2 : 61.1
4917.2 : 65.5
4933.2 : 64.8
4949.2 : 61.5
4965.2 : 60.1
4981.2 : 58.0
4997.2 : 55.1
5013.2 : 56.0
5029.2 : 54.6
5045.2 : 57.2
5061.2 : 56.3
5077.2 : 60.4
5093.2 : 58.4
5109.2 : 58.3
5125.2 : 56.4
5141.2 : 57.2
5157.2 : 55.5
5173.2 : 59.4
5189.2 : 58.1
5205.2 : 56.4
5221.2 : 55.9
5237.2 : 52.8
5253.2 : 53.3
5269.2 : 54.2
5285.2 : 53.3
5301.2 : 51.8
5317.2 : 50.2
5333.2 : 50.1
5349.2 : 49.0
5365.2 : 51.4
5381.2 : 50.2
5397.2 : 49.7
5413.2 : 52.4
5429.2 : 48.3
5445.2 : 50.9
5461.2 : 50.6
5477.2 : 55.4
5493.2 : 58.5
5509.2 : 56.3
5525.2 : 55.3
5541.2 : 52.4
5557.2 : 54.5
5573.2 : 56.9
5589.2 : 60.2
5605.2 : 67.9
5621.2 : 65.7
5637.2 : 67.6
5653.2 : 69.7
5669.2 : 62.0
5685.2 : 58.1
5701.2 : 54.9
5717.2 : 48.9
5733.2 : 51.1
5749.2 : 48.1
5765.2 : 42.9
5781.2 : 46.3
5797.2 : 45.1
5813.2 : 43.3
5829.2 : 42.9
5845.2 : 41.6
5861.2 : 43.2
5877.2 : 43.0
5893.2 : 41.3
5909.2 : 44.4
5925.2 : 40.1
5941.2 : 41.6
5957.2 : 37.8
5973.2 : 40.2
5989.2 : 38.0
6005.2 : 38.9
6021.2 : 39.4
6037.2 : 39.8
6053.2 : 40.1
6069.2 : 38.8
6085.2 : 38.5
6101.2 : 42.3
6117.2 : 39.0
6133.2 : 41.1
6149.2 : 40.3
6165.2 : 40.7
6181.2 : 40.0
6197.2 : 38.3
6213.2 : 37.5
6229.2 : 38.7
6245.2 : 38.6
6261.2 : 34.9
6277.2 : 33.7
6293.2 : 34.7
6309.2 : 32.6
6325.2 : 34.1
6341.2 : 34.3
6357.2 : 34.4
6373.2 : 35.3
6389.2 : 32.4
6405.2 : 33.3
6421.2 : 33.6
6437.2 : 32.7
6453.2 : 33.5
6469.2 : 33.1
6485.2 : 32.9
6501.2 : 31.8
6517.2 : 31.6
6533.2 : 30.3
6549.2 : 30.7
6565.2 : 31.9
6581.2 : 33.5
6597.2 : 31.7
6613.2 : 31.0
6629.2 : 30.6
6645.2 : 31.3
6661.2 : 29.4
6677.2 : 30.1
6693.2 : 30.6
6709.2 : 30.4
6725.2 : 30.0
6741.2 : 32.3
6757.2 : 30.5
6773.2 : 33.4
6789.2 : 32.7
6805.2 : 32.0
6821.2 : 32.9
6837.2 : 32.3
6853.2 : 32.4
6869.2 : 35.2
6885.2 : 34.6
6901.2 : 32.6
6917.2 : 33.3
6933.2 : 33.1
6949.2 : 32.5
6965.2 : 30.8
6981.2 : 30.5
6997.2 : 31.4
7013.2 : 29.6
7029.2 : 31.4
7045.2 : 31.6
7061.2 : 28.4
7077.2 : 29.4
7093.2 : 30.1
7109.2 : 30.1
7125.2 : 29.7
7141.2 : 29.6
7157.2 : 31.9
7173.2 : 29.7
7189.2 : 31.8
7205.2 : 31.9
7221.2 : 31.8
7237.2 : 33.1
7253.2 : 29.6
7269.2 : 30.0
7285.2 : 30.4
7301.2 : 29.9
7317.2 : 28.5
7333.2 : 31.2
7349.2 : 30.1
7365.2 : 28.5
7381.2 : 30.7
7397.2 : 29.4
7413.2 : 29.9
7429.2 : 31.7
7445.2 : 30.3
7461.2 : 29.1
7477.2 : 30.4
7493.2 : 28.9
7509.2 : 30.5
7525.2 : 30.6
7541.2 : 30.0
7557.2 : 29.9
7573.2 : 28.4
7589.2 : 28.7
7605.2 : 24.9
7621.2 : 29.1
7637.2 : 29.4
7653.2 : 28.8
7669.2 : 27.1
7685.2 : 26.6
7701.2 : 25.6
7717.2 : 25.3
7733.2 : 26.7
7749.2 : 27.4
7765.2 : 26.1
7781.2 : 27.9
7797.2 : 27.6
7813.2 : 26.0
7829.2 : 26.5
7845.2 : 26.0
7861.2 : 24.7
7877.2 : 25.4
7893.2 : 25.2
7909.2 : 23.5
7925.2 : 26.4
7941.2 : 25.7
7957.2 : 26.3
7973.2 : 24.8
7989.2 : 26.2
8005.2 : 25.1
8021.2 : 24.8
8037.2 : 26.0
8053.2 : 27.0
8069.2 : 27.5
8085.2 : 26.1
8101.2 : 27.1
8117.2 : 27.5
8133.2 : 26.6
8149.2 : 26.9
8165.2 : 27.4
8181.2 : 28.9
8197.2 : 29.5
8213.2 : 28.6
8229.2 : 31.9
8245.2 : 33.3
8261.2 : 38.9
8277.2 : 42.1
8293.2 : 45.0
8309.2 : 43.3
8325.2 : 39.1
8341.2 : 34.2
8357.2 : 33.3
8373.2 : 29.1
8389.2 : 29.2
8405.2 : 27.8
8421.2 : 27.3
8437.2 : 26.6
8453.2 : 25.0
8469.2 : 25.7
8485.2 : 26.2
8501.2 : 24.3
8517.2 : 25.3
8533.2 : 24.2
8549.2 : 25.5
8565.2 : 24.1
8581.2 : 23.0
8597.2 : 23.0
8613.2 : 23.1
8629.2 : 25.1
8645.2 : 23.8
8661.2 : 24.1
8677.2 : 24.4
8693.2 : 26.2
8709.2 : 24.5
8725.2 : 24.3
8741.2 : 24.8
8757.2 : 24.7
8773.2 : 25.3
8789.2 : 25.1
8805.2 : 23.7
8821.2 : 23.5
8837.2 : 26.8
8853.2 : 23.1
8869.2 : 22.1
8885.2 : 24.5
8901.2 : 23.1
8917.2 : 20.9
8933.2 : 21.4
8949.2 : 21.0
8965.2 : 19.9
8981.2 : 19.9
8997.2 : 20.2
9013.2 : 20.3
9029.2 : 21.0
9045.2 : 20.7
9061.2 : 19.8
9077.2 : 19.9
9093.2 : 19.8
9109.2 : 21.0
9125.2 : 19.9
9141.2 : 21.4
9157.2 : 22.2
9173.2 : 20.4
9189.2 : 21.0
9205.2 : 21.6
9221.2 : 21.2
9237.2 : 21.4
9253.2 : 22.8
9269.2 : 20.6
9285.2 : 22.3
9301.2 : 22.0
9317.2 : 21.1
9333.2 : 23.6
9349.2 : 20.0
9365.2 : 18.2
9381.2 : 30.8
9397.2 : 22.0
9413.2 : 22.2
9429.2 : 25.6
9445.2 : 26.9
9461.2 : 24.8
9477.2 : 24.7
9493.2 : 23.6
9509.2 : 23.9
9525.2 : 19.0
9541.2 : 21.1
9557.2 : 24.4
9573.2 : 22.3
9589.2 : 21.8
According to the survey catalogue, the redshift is 1.962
